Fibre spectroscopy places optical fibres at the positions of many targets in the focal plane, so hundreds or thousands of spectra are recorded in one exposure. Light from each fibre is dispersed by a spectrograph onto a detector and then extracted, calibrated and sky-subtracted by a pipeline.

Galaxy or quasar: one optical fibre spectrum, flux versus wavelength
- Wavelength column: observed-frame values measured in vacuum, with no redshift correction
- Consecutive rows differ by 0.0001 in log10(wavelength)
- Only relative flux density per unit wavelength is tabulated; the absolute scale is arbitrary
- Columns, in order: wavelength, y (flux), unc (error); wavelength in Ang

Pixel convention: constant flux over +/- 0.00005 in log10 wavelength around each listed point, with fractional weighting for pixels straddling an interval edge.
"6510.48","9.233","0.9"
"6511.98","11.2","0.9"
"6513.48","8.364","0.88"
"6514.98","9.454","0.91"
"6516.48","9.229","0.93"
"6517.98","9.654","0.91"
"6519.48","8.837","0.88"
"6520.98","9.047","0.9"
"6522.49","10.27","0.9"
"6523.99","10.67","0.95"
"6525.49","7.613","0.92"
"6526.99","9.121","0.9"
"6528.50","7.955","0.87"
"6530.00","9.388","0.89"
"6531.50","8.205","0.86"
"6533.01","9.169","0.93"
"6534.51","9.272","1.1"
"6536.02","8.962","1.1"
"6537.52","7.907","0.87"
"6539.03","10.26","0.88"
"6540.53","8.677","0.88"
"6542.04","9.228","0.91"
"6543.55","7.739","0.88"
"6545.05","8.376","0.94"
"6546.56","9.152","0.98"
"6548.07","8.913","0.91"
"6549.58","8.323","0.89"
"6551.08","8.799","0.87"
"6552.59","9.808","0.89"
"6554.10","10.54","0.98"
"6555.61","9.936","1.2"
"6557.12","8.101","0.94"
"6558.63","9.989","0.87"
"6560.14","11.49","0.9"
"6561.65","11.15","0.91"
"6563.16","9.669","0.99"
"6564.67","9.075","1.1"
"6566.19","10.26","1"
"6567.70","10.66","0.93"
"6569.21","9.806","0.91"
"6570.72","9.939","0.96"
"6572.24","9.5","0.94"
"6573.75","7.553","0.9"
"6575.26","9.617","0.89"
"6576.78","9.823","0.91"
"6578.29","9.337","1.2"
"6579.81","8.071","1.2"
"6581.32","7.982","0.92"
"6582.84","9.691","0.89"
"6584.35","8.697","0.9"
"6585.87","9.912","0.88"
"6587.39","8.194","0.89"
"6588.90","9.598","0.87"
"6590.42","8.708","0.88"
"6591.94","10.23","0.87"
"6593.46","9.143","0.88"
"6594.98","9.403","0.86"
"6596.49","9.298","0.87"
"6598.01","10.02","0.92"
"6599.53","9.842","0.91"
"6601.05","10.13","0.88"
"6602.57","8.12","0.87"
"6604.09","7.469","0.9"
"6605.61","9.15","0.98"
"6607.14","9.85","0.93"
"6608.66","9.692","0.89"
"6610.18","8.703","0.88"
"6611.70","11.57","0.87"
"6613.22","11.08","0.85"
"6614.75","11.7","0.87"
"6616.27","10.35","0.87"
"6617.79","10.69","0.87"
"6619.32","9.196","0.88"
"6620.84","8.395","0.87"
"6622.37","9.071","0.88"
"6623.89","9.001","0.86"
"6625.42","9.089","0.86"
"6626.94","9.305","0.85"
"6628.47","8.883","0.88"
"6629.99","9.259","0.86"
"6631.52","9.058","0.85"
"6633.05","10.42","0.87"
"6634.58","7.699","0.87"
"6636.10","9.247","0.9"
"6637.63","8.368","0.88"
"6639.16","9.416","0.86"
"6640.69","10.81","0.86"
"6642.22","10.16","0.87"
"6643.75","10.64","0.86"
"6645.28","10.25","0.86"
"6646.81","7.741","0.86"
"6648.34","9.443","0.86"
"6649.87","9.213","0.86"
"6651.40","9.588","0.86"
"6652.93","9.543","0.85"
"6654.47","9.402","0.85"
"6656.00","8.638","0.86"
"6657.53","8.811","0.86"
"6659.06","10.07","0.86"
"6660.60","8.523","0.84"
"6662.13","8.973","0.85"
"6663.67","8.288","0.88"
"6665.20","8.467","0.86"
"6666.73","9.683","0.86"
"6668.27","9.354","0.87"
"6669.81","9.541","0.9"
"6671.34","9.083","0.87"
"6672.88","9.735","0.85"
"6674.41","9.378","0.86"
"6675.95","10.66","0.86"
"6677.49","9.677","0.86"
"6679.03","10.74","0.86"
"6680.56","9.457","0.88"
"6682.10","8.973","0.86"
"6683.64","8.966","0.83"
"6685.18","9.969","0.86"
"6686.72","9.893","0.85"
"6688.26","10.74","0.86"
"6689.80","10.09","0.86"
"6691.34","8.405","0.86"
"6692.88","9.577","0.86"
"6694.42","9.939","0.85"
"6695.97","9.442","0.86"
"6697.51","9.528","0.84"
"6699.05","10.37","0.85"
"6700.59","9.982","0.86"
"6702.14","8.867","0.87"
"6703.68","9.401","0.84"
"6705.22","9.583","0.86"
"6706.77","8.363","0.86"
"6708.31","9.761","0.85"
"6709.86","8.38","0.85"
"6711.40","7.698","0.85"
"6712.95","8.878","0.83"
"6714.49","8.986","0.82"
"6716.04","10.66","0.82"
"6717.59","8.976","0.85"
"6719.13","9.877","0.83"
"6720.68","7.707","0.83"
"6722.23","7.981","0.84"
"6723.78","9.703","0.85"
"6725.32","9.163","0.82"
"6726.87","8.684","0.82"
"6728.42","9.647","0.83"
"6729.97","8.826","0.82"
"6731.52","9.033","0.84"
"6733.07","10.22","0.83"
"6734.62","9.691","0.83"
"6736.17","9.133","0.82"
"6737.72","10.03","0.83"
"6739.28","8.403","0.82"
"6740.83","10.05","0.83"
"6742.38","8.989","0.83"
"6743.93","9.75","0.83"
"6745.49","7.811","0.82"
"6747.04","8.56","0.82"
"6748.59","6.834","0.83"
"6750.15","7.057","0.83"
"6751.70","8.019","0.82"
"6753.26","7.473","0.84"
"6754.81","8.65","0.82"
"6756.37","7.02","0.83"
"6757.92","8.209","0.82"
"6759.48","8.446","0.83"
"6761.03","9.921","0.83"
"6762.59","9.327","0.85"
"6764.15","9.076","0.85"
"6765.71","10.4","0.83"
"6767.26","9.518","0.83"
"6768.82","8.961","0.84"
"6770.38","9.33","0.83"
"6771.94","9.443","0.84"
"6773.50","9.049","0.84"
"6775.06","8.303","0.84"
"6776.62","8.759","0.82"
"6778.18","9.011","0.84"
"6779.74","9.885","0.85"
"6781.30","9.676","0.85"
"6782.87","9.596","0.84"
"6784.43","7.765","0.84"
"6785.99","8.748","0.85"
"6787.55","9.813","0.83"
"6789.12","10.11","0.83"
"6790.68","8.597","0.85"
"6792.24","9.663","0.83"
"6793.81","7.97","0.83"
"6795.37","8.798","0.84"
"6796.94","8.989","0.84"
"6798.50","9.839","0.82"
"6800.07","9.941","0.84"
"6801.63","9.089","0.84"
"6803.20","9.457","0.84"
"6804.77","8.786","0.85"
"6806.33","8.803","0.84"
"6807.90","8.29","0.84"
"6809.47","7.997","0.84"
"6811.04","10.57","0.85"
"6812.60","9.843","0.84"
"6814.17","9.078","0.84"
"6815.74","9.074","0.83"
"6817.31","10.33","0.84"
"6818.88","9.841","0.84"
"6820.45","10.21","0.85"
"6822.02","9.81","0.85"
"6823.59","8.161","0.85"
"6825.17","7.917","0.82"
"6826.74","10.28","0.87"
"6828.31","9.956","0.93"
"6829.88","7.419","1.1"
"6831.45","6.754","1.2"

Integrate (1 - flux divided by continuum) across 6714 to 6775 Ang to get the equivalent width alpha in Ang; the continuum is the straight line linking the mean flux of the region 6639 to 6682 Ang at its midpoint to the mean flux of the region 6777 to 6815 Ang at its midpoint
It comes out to 2.3 Ang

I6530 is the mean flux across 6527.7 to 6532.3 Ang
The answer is 8.52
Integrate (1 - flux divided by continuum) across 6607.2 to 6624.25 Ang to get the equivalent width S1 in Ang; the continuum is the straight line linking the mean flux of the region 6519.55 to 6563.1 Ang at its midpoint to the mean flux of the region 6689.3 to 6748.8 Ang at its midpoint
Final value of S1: -1.4 Ang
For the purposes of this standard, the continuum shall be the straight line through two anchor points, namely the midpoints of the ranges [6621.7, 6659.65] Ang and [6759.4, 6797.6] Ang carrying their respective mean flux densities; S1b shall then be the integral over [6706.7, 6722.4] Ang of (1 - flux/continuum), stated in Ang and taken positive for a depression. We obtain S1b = 0.6 Ang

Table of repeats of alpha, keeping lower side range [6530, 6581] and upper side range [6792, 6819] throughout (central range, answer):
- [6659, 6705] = -1.3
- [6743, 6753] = 1.3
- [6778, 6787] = 0.1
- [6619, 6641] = 0.4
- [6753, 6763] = 0.8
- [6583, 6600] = -0.1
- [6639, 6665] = -0.3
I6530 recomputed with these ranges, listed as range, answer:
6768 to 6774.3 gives 9.19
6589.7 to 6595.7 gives 9.37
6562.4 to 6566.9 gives 9.65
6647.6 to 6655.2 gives 9.43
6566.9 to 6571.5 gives 10.1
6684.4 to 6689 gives 10.2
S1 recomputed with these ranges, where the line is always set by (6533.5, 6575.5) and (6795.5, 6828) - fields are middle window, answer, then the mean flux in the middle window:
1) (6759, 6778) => 0.22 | 9.22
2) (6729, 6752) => 1.19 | 8.85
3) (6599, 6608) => 0.27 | 9.07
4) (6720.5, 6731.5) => 0.52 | 8.89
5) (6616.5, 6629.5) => 0.15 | 9.26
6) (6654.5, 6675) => 0.49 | 9.13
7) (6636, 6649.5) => -0.31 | 9.57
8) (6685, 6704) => -0.74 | 9.71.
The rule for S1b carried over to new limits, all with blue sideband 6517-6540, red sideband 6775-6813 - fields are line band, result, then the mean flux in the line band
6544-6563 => -0.9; 9.53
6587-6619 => -2.0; 9.68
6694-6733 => -0.3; 9.19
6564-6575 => -0.5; 9.55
